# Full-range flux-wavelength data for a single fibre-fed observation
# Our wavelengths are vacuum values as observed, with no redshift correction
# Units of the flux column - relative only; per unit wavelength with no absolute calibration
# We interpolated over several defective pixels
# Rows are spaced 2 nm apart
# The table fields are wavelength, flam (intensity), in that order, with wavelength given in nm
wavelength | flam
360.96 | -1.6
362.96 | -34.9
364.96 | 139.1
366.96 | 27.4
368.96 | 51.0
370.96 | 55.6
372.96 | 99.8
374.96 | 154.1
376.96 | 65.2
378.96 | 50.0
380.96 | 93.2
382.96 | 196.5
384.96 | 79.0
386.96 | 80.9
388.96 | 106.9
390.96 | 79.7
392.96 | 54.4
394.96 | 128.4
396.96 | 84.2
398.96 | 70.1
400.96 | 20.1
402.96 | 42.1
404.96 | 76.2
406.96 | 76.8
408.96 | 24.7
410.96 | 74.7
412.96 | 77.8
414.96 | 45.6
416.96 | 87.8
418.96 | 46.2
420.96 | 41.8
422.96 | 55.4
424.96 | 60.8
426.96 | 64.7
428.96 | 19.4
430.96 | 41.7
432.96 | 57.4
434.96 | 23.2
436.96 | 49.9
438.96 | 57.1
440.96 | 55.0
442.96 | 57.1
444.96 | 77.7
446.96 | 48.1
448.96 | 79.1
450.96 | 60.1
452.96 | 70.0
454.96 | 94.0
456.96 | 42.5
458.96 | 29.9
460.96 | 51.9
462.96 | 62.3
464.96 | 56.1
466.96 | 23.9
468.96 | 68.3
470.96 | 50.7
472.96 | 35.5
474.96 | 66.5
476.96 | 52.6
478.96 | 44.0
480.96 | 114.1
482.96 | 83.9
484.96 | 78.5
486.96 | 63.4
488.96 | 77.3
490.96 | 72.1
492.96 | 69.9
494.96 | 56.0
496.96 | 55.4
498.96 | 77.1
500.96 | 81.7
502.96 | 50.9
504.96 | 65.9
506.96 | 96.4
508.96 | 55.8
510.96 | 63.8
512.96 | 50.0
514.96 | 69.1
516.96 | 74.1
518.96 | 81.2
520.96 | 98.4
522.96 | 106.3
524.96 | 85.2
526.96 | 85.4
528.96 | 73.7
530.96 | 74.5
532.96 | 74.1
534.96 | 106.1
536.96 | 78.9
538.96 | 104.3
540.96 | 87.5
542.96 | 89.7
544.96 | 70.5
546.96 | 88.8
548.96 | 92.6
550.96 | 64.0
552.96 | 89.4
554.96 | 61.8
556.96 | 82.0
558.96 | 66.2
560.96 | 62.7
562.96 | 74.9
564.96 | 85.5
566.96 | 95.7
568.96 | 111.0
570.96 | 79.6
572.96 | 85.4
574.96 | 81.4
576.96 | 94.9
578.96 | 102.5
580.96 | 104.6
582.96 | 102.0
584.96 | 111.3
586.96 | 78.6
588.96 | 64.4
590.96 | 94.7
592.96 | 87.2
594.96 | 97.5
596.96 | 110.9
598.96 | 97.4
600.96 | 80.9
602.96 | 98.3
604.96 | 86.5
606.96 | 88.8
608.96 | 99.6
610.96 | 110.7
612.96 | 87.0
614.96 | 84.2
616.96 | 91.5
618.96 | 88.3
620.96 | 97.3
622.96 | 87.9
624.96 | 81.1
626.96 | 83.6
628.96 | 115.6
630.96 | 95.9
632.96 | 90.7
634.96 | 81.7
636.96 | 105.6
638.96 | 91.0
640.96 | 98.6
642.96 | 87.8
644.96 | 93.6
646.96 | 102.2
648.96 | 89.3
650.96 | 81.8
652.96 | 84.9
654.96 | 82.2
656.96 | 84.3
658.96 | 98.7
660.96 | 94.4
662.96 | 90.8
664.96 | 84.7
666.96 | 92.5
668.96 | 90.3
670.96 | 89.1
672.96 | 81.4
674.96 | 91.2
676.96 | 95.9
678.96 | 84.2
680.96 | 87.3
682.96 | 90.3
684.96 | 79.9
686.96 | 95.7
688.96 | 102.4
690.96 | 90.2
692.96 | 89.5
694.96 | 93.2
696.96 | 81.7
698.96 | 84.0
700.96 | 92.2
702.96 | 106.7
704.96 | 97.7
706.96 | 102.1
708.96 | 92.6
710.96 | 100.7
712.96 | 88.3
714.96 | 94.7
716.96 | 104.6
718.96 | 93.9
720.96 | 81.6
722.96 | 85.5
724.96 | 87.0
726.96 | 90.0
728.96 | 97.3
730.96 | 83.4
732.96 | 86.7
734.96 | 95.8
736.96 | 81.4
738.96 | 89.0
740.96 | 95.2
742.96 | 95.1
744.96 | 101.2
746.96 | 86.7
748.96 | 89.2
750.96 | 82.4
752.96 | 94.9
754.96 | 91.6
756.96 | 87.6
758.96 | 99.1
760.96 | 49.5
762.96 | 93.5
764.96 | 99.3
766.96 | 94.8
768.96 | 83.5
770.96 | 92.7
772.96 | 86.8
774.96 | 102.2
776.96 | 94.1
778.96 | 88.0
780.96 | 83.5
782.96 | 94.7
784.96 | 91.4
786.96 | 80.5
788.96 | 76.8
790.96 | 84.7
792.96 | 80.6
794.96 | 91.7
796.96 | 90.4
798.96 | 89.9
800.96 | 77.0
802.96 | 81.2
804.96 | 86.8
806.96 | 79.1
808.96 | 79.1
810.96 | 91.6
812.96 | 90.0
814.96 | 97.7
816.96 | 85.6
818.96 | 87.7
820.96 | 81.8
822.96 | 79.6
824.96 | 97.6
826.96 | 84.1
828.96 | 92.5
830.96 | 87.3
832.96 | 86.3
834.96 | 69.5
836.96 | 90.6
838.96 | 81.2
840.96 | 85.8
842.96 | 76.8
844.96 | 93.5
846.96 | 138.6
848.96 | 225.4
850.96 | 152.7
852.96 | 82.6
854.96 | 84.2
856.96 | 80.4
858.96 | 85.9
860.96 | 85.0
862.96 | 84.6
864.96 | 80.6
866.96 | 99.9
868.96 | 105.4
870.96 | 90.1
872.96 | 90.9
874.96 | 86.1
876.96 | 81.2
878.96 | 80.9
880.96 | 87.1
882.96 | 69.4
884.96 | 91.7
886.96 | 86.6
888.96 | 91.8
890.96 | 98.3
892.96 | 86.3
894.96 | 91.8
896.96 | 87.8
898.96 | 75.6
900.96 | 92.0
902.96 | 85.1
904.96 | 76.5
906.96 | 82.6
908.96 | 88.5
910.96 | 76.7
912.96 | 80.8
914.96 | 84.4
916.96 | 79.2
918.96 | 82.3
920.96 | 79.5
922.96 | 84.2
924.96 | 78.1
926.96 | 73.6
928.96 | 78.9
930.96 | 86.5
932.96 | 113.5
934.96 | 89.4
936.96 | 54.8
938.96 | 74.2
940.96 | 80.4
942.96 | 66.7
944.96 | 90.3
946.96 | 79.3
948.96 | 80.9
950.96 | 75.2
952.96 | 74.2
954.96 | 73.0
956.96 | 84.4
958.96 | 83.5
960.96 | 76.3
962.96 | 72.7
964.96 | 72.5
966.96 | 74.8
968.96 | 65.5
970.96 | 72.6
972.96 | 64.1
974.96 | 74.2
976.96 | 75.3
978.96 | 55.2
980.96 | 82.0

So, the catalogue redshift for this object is 0.29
